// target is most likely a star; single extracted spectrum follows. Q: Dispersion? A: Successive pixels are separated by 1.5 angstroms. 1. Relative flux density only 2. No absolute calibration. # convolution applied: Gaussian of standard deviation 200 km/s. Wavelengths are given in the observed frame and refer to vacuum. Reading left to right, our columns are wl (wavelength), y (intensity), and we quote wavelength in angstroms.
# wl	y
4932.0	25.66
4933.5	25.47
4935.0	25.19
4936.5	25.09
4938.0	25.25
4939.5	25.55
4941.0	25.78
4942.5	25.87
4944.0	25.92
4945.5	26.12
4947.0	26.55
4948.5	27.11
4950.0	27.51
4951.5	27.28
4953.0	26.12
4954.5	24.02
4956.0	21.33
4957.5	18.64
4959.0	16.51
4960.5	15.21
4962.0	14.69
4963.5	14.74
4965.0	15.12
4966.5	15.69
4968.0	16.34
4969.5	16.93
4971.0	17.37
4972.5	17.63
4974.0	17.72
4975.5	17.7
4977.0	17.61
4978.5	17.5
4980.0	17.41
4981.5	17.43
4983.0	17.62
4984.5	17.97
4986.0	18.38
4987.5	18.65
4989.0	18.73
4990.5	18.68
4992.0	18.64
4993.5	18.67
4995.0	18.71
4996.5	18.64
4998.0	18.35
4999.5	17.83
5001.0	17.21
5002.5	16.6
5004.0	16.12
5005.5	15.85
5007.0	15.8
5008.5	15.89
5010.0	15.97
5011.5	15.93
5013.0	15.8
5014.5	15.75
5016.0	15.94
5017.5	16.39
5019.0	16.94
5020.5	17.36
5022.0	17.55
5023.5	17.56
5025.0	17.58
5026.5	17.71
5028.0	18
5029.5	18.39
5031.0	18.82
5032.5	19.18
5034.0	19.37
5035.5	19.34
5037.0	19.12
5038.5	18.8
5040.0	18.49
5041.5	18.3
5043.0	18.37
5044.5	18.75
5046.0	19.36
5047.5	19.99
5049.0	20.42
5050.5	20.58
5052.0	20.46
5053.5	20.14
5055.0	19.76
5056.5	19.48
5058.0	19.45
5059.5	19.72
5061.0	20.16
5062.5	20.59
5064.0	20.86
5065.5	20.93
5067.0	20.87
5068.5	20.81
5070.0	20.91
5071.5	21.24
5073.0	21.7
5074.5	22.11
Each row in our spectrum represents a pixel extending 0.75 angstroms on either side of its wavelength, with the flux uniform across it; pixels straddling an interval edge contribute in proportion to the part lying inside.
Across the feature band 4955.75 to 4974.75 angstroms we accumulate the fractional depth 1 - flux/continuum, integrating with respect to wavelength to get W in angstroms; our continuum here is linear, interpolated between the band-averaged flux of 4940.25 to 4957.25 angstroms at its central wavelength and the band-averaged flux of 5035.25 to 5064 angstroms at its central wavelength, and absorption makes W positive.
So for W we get 6.1 angstroms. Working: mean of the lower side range 25.6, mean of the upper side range 19.6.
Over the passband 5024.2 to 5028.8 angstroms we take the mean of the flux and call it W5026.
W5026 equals 17.8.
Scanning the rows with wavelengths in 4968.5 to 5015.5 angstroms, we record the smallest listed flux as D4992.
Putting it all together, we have 15.75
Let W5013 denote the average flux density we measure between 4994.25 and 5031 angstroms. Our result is 17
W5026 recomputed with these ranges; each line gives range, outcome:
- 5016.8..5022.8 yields 17.1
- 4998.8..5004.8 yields 16.9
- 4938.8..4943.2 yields 25.7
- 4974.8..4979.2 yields 17.6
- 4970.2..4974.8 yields 17.6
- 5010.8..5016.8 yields 15.9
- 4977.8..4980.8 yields 17.5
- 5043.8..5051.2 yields 19.8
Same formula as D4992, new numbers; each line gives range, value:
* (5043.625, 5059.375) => 18.75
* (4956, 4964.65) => 14.69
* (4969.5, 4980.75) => 16.93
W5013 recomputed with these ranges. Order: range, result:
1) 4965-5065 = 18.1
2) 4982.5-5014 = 17.4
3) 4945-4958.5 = 24.8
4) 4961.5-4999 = 17.5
